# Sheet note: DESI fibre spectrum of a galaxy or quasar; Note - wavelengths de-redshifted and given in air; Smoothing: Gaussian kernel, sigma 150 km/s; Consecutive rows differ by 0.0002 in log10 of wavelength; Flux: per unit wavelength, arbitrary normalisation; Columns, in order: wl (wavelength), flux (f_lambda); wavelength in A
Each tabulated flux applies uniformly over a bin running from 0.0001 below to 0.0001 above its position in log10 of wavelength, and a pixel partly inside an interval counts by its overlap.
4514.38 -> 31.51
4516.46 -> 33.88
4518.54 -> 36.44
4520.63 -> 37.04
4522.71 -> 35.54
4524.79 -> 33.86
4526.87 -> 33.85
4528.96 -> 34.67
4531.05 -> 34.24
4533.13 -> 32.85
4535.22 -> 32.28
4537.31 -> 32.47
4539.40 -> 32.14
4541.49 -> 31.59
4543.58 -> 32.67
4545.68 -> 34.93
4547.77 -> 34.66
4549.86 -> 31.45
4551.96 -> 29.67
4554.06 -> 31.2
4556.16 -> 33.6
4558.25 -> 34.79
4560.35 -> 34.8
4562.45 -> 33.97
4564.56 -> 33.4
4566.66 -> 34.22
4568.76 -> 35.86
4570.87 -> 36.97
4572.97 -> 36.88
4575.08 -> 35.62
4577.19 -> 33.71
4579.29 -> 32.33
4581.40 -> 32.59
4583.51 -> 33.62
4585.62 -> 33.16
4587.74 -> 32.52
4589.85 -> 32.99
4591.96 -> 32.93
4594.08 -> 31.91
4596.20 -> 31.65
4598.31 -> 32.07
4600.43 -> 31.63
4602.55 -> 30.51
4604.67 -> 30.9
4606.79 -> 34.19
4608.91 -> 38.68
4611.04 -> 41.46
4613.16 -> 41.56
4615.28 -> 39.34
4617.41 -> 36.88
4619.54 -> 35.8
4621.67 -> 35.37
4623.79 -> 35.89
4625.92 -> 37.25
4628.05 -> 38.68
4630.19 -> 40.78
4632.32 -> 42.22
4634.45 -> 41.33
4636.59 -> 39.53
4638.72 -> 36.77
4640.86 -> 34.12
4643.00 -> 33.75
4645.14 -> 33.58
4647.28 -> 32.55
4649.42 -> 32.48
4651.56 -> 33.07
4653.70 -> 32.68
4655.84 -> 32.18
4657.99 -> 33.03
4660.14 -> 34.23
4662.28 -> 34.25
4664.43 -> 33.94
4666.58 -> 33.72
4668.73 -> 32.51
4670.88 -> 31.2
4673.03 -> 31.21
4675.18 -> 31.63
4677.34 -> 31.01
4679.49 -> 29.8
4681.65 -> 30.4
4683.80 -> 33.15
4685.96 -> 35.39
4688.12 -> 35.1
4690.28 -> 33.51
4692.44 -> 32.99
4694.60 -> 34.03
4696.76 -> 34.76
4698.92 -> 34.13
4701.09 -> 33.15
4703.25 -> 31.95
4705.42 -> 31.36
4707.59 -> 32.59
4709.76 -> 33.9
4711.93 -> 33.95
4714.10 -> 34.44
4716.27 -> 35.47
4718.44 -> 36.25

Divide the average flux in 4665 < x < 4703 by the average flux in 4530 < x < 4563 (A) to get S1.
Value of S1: 1.0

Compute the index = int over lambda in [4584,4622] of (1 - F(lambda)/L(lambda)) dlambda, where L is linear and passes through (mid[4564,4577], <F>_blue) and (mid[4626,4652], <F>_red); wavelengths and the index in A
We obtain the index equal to 1.50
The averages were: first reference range 35.5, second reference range 36.7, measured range 34.6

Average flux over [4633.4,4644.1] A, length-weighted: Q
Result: 37.1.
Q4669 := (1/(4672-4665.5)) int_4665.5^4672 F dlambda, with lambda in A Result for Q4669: 32.5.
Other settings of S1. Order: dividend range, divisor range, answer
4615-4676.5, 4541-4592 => 1.04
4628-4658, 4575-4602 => 1.09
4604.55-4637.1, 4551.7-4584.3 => 1.12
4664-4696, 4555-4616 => 0.95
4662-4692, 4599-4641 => 0.88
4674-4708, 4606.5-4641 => 0.85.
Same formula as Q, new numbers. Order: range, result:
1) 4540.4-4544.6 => 32.1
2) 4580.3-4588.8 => 33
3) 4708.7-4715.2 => 34.1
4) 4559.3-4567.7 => 34.1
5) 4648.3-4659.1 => 32.7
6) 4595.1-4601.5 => 31.8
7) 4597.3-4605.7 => 31.3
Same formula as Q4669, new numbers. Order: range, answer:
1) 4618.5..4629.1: 36.6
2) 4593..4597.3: 31.8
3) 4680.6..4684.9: 31.8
